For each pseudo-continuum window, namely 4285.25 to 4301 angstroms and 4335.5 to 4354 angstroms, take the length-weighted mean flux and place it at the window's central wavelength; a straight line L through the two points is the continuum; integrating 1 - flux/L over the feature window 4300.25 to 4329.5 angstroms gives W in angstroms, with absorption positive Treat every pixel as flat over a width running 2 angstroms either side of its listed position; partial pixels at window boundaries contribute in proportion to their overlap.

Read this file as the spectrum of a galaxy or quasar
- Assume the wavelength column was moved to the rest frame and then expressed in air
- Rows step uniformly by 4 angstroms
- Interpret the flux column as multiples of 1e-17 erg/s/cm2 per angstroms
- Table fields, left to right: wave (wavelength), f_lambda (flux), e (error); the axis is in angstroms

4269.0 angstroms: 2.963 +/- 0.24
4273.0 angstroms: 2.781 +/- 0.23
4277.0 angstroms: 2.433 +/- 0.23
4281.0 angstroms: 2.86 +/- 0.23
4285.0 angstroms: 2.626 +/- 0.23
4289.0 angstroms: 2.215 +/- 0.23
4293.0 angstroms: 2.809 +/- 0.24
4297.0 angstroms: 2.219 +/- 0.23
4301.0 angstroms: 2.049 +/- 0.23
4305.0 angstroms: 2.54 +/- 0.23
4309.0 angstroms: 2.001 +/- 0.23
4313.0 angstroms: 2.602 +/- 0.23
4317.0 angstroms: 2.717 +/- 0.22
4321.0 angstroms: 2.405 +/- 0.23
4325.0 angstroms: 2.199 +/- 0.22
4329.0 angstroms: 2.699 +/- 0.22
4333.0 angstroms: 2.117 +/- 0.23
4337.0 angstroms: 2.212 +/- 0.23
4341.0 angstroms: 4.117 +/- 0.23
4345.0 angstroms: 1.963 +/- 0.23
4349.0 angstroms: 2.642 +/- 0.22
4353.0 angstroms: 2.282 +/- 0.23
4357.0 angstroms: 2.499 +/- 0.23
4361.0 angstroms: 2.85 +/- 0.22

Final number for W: 1.3 angstroms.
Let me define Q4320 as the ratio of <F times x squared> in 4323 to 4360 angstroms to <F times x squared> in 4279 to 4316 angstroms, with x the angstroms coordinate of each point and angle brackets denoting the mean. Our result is 1.1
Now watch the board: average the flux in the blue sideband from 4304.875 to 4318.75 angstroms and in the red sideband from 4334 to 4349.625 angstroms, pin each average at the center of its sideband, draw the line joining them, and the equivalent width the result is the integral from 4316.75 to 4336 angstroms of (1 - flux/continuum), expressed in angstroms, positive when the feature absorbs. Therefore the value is 1.3 angstroms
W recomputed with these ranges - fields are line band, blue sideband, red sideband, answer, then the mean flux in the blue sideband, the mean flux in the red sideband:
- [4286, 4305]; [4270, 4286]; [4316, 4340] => 1.81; 2.7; 2.45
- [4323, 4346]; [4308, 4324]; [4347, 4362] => -0.74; 2.44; 2.55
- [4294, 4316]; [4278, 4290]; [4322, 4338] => 1.21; 2.59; 2.32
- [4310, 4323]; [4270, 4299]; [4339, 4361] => 0.56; 2.58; 2.71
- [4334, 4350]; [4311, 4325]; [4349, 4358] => -1.55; 2.52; 2.43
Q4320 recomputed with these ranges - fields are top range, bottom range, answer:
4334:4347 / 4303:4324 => 1.13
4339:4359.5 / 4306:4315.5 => 1.17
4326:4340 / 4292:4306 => 1.06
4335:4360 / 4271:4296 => 1.04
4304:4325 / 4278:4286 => 0.91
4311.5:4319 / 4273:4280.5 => 1.04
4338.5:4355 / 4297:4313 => 1.24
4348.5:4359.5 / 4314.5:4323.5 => 0.99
